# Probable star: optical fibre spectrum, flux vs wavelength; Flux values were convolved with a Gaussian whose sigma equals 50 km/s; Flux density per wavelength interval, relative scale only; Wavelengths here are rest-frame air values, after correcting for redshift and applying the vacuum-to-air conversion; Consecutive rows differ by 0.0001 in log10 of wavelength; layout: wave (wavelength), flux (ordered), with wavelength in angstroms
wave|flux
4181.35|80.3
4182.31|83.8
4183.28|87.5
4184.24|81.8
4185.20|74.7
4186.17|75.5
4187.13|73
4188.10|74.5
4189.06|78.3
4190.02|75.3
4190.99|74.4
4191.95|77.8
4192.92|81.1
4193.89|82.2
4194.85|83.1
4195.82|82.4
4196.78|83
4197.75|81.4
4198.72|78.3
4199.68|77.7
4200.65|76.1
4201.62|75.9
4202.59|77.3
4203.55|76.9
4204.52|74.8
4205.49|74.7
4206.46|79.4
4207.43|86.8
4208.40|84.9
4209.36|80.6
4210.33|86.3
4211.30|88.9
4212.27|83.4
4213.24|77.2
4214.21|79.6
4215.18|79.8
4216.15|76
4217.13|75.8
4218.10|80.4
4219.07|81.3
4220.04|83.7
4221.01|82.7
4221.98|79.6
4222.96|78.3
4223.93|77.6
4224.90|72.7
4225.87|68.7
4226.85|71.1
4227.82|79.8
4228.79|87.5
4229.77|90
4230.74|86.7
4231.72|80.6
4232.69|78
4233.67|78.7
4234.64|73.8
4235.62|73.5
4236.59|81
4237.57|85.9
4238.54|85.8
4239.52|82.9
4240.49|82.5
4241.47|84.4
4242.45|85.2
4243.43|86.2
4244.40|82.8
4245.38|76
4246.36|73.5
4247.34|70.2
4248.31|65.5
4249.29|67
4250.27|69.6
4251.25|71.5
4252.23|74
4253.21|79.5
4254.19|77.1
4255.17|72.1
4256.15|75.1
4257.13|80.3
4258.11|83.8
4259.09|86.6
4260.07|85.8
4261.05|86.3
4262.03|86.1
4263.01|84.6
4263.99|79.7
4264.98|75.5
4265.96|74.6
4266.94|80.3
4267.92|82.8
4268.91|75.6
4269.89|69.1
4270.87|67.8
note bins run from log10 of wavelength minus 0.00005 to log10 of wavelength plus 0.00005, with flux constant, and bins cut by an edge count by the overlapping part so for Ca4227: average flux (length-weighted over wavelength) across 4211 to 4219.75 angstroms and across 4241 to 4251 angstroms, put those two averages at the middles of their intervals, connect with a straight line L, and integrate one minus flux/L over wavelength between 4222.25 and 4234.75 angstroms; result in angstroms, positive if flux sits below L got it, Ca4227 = -0.1 angstroms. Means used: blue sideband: 80.1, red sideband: 75.9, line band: 78.9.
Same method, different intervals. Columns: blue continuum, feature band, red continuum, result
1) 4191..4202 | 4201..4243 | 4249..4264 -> -0.49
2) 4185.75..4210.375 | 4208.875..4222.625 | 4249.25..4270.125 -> -0.41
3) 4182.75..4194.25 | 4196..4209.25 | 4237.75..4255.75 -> -0.24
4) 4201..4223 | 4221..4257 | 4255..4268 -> 1.22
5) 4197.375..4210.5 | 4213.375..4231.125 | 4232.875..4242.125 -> 0.16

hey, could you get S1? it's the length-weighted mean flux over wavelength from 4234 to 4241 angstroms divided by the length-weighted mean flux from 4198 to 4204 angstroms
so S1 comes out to 1.05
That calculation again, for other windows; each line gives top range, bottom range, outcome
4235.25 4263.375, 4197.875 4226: 1.00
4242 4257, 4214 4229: 0.96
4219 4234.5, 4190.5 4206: 1.01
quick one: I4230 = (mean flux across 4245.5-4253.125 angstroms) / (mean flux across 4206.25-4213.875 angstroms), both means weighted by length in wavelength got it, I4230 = 0.8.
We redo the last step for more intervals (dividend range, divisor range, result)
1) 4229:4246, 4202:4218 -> 1.02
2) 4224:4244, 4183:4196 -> 1.03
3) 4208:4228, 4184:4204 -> 1.02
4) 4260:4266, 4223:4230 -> 1.05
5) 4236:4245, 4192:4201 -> 1.04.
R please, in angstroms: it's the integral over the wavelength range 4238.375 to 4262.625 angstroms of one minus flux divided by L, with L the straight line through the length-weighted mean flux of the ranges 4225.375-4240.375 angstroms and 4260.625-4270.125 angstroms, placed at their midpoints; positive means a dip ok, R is 0.4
